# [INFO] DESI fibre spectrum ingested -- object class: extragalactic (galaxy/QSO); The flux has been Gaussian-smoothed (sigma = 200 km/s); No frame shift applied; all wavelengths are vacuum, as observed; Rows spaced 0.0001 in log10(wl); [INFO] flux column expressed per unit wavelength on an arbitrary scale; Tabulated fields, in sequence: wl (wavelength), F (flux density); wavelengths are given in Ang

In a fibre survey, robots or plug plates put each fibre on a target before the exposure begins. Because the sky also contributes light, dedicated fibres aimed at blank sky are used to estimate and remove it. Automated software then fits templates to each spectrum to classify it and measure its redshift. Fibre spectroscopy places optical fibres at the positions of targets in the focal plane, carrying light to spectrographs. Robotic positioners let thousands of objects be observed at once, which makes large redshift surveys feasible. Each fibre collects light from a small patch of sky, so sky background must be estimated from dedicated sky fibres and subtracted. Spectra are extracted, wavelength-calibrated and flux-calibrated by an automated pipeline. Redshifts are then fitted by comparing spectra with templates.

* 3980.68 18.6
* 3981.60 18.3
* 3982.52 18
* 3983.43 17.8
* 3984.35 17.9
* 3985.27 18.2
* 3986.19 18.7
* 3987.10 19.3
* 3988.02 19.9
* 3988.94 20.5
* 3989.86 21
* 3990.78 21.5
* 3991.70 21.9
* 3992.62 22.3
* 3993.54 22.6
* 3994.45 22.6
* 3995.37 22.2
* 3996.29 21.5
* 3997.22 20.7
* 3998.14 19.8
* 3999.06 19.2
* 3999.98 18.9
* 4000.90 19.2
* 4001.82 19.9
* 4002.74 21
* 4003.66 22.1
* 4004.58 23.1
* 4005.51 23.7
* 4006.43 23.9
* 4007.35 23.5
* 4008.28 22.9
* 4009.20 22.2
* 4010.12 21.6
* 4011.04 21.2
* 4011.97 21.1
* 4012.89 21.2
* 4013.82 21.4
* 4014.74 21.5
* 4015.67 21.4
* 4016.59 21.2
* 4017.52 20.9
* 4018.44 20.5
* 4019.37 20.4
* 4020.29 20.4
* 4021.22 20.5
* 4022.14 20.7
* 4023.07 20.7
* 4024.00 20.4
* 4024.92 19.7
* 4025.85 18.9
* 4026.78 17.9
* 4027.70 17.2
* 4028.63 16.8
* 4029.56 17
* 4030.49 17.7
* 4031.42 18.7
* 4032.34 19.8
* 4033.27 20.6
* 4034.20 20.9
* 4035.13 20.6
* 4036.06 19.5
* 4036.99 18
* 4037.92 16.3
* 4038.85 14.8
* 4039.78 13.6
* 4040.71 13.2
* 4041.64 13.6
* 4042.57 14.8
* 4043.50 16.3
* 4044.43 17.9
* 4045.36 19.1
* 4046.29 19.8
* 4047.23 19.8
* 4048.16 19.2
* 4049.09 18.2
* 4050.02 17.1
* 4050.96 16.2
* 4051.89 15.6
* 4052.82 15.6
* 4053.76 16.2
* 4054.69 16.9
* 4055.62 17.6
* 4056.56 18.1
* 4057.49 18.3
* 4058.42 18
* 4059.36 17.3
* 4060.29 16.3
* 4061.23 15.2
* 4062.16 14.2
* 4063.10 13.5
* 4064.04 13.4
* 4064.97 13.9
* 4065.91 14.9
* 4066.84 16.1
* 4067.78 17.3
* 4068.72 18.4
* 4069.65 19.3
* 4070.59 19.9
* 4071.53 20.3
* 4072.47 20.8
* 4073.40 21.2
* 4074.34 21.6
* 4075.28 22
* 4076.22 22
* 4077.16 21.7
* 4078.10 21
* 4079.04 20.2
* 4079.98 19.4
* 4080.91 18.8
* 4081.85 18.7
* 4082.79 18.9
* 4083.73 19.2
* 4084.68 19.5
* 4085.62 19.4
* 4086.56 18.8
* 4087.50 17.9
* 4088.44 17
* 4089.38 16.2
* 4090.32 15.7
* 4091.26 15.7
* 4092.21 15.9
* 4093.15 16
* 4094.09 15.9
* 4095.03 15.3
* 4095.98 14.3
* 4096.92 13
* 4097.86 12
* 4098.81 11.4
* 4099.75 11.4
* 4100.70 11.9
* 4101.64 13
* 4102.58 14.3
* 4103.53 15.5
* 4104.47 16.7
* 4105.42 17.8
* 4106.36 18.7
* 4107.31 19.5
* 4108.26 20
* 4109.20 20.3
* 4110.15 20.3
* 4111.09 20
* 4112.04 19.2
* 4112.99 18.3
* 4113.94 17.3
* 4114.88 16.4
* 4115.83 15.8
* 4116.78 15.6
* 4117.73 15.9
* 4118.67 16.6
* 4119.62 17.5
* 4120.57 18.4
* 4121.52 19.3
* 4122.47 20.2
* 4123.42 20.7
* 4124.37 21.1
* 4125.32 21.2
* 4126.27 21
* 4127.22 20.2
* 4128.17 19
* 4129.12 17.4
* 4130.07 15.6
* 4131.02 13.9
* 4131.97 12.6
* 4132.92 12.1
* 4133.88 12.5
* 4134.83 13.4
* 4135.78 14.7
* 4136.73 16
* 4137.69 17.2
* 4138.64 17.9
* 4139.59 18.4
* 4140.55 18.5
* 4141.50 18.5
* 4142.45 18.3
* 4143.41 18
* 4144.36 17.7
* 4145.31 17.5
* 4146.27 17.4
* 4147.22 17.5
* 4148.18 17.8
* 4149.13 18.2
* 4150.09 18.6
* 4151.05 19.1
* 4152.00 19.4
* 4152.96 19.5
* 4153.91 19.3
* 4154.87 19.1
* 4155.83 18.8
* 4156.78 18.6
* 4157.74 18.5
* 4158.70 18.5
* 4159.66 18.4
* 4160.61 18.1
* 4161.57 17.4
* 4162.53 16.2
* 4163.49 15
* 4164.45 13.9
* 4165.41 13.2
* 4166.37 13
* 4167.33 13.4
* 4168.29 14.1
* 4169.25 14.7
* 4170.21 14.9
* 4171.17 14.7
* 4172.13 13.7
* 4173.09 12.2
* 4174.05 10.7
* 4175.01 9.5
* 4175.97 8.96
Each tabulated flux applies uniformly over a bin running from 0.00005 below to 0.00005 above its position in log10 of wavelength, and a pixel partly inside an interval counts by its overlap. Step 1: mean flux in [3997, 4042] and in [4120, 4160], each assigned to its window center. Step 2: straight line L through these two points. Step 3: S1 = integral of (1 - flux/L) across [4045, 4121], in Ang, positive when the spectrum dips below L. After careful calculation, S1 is 5.8 Ang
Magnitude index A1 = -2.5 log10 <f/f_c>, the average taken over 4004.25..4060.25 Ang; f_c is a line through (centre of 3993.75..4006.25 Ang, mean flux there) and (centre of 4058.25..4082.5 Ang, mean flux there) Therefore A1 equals 0.05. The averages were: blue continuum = 21.2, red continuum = 18.3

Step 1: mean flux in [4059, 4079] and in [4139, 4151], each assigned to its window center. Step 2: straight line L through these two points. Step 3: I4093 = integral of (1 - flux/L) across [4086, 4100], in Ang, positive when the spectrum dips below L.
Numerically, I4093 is 2.3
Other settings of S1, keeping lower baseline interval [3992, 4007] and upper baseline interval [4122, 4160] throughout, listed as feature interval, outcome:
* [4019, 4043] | 2.9 Ang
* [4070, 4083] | -0.7 Ang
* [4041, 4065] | 4.1 Ang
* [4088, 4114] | 3.7 Ang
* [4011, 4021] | 0.0 Ang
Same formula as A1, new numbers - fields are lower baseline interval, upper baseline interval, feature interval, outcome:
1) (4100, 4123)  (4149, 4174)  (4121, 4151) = -0.038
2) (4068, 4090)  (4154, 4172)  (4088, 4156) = 0.045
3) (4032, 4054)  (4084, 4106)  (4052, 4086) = -0.113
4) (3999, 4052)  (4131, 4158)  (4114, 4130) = -0.046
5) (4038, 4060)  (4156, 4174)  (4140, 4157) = -0.180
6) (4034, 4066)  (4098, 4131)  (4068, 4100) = -0.054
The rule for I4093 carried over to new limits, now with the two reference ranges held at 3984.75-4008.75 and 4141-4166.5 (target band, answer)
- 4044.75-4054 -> 1.1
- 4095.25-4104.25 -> 2.7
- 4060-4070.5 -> 2.0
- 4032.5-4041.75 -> 1.3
